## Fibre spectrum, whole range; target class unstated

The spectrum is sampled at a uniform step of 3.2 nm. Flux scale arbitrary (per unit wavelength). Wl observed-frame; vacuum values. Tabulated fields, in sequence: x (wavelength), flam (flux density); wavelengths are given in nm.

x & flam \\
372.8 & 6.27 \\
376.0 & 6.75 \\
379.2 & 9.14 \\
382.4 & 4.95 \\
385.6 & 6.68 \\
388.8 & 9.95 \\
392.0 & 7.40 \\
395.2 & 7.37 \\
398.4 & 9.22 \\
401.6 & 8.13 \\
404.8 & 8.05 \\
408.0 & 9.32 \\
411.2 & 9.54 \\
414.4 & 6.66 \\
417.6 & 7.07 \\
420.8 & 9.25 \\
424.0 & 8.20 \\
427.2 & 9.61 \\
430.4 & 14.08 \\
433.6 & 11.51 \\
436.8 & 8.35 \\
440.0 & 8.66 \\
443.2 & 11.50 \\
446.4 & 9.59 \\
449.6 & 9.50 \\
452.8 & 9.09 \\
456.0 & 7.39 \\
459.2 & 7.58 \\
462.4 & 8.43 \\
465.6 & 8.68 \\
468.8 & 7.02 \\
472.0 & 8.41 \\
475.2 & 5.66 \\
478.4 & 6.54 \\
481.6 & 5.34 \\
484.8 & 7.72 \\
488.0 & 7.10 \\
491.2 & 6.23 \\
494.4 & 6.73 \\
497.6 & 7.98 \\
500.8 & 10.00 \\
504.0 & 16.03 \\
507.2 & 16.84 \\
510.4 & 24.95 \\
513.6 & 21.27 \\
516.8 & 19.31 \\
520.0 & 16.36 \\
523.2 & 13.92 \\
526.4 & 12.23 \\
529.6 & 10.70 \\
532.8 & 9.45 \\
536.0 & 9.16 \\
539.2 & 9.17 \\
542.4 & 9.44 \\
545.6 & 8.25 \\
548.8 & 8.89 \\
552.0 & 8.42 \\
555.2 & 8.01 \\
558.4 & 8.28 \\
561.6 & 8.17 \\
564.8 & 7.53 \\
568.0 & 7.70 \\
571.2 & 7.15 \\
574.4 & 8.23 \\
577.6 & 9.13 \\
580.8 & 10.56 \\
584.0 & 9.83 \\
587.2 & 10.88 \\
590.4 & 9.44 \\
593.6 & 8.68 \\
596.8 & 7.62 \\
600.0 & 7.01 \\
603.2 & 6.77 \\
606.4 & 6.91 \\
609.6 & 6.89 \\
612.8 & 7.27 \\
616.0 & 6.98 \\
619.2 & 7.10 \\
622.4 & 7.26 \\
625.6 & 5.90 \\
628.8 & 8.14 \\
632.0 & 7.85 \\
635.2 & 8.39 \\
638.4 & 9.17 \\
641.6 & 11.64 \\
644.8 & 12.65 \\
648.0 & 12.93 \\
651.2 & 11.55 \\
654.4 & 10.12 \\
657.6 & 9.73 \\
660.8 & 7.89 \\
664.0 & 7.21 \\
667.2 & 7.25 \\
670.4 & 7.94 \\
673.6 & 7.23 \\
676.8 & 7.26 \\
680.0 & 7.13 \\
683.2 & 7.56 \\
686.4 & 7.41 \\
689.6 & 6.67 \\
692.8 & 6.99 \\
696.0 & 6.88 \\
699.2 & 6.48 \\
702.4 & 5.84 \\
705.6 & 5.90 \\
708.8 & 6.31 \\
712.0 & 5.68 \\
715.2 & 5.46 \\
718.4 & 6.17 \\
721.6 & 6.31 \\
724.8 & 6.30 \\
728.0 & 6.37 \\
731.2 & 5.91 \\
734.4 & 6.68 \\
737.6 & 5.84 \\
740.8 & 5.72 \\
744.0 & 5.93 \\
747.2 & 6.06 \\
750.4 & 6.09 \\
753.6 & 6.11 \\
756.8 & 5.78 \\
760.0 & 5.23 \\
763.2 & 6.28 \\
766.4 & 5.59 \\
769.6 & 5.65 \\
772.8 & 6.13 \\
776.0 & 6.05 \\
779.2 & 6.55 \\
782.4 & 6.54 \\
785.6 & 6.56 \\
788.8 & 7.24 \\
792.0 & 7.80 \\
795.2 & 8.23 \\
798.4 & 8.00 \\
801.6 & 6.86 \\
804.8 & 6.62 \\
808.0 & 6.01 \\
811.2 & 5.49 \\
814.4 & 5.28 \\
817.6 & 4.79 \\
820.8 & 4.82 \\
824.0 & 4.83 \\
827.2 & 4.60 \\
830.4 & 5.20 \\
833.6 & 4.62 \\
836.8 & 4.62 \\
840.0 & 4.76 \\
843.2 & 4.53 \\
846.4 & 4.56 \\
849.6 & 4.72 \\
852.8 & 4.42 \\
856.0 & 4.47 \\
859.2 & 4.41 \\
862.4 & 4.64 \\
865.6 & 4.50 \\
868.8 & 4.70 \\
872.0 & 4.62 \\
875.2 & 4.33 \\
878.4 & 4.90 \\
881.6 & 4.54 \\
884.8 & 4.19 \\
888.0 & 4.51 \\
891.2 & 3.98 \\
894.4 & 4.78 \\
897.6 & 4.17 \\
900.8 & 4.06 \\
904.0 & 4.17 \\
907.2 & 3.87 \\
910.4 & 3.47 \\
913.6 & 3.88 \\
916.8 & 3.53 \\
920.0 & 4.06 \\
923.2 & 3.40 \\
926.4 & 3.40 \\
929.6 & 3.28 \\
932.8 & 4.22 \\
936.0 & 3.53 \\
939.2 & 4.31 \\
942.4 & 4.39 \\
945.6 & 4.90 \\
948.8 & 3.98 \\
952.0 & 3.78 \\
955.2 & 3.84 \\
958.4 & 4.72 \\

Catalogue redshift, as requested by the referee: 3.18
